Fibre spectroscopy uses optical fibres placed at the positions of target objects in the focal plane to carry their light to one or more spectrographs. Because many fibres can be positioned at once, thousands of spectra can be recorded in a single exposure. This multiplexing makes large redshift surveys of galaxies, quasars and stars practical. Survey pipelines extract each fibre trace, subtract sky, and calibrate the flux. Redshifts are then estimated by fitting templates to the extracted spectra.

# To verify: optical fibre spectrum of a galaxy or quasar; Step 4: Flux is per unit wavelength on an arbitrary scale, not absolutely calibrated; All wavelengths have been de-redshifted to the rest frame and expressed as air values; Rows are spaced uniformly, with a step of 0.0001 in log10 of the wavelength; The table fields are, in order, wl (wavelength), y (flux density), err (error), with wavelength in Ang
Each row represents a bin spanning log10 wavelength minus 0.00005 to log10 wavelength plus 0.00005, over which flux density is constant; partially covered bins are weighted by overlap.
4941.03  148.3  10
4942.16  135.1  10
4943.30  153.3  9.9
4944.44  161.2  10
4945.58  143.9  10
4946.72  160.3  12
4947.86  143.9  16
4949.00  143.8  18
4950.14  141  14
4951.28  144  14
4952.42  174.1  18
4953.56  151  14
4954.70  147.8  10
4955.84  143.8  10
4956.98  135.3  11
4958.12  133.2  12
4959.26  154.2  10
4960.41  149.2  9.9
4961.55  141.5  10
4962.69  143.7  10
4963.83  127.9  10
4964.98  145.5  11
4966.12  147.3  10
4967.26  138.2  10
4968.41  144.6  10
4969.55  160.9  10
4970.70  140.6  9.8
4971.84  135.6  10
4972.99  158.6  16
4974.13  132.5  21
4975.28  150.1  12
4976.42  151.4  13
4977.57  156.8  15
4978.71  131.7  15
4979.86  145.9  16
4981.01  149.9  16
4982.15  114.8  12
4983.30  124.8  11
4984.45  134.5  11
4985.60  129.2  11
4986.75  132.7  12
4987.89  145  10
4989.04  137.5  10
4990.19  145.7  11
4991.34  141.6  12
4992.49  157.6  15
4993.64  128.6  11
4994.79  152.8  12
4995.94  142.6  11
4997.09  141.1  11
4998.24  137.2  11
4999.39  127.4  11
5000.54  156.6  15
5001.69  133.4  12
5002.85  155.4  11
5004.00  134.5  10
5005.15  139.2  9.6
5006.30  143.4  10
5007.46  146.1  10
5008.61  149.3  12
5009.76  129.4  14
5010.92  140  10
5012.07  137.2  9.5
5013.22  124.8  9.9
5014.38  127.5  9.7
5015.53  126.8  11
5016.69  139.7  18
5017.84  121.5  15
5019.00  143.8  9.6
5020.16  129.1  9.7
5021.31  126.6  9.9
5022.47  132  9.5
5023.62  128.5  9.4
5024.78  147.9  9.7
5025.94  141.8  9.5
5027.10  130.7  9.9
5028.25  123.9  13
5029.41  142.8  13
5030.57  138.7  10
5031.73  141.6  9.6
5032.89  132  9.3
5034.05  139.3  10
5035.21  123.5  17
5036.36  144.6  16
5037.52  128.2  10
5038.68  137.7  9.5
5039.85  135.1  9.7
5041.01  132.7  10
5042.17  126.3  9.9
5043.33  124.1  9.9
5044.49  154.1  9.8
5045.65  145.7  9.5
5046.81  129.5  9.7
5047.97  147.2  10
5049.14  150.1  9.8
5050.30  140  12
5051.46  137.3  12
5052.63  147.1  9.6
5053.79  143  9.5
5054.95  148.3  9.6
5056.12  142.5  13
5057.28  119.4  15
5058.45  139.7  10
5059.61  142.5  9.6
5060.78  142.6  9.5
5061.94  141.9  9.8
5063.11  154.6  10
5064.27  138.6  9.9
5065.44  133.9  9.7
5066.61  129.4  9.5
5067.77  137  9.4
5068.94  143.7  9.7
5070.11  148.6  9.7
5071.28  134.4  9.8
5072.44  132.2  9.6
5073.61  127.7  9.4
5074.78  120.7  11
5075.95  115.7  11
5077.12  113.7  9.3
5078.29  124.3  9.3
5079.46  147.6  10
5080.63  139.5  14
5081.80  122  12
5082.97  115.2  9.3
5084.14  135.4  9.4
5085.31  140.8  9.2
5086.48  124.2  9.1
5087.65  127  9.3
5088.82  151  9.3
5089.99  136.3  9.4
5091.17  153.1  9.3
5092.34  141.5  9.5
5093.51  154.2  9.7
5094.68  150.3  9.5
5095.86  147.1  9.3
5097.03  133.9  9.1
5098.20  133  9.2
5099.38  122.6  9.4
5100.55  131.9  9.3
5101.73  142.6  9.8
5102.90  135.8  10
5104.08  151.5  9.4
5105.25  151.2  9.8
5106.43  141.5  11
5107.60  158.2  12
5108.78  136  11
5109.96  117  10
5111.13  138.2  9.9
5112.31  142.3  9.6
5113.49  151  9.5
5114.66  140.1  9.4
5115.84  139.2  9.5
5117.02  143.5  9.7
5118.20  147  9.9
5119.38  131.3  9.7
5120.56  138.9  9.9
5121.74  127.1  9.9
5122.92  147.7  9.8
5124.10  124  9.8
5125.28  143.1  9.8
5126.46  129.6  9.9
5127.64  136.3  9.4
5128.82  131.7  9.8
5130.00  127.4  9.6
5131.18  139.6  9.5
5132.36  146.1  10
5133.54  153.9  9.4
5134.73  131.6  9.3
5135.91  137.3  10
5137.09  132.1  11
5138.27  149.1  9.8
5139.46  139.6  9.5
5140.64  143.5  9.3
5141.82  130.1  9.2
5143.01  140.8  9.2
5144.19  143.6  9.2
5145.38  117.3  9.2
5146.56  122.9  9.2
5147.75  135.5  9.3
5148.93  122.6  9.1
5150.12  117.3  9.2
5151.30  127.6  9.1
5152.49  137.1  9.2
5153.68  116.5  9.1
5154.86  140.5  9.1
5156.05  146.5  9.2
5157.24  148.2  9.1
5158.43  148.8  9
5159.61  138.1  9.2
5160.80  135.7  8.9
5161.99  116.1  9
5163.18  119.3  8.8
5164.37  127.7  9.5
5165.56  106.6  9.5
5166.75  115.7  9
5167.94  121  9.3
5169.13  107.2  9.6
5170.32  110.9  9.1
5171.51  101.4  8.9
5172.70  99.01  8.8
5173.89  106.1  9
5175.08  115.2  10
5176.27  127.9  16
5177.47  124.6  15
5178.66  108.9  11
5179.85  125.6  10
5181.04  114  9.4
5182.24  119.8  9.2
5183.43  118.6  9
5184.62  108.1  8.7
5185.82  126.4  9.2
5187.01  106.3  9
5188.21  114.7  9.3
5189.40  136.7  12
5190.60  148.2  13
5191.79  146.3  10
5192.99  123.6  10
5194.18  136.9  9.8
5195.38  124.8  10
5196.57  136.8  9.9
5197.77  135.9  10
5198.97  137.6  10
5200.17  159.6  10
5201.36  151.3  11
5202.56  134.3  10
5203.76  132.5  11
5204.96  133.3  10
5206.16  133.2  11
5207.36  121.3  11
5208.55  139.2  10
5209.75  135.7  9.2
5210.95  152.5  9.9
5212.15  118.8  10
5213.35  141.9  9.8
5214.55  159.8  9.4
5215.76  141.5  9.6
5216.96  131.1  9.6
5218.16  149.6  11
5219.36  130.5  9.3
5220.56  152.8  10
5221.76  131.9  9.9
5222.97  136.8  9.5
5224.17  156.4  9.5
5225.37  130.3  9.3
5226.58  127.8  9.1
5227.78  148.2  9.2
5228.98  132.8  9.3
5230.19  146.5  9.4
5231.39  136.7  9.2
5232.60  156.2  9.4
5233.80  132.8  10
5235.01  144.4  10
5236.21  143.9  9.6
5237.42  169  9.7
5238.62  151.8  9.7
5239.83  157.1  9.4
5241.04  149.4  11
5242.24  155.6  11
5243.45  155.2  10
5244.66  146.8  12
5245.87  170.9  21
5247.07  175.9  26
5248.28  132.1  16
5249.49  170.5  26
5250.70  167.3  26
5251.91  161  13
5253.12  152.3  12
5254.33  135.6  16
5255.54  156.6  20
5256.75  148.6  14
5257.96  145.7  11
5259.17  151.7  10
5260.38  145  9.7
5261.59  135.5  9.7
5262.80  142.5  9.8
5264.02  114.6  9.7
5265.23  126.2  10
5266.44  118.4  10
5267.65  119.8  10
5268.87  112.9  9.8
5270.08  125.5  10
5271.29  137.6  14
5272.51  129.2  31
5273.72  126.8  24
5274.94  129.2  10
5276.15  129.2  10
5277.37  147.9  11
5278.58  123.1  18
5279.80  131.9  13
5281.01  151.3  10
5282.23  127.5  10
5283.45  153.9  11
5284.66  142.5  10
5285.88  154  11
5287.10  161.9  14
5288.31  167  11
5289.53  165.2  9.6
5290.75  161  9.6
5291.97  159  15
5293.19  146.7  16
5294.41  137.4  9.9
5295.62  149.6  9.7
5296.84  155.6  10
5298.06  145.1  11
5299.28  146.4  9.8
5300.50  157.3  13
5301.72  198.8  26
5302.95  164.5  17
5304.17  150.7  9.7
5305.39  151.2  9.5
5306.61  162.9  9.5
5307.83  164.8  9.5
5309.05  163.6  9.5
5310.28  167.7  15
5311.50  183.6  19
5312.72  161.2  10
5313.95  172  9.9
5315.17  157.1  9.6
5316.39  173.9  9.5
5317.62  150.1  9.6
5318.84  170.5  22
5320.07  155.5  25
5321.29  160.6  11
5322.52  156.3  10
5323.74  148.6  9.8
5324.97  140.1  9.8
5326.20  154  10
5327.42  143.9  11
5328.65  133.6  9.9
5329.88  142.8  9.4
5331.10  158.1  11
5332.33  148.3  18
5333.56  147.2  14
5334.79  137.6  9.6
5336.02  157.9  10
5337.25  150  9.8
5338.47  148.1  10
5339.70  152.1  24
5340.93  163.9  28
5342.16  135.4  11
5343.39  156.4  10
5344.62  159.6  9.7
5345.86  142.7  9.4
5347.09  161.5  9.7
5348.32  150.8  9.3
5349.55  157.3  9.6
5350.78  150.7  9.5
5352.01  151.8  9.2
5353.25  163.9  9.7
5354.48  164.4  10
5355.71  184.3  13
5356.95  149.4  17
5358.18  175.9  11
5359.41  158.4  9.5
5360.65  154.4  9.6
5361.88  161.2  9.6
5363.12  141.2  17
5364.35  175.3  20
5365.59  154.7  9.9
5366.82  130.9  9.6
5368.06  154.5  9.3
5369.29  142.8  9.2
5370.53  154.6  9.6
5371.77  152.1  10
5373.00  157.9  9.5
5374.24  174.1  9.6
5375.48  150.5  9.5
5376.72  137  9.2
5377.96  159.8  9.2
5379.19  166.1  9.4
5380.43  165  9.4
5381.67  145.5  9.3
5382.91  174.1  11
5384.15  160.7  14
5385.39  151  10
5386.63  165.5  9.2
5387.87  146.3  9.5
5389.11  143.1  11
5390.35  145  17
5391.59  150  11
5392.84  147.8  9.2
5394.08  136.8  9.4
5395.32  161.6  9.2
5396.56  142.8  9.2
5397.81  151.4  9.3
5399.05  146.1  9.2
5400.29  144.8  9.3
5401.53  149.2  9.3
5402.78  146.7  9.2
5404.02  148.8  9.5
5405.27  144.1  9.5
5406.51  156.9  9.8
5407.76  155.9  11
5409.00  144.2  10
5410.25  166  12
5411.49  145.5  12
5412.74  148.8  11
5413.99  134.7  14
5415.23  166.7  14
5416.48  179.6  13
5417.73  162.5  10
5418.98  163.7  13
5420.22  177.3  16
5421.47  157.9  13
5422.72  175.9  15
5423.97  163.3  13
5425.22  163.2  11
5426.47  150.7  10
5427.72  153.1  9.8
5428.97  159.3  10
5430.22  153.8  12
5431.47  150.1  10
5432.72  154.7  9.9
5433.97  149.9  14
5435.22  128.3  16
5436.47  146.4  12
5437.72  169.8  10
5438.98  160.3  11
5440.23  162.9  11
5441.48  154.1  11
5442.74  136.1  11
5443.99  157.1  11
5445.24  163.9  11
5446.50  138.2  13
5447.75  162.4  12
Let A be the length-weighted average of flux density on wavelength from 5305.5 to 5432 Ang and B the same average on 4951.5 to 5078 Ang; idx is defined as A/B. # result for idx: 1.12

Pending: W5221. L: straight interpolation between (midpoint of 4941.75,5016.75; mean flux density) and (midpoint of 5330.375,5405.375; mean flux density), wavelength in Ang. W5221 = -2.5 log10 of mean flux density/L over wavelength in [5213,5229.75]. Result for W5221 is 0.06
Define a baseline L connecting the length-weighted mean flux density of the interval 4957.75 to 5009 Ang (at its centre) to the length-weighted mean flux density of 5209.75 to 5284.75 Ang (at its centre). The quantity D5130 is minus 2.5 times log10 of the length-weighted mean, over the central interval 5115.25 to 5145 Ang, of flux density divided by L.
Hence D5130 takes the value 0.032 mag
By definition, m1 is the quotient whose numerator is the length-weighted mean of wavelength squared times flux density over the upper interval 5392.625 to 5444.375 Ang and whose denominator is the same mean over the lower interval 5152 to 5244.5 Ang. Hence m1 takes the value 1.25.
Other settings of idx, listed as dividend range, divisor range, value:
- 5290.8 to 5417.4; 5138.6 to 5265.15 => 1.14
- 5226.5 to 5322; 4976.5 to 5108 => 1.09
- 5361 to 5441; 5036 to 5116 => 1.12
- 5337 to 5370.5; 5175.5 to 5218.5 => 1.18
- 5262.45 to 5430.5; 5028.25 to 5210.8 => 1.14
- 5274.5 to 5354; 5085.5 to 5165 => 1.12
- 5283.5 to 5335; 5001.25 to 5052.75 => 1.15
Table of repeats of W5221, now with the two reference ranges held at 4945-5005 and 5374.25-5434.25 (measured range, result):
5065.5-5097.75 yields 0.08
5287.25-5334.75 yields -0.03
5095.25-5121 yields 0.05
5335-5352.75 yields 0.00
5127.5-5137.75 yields 0.07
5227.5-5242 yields 0.02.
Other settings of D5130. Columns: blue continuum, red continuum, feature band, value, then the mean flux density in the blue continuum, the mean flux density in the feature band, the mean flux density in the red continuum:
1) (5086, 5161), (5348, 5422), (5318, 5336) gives 0.01 mag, 138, 150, 155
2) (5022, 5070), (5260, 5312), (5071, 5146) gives 0.03 mag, 138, 137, 146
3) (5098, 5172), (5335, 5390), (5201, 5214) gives 0.04 mag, 134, 136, 156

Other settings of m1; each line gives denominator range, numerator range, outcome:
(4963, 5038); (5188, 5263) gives 1.14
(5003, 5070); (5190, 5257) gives 1.13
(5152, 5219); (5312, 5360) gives 1.27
